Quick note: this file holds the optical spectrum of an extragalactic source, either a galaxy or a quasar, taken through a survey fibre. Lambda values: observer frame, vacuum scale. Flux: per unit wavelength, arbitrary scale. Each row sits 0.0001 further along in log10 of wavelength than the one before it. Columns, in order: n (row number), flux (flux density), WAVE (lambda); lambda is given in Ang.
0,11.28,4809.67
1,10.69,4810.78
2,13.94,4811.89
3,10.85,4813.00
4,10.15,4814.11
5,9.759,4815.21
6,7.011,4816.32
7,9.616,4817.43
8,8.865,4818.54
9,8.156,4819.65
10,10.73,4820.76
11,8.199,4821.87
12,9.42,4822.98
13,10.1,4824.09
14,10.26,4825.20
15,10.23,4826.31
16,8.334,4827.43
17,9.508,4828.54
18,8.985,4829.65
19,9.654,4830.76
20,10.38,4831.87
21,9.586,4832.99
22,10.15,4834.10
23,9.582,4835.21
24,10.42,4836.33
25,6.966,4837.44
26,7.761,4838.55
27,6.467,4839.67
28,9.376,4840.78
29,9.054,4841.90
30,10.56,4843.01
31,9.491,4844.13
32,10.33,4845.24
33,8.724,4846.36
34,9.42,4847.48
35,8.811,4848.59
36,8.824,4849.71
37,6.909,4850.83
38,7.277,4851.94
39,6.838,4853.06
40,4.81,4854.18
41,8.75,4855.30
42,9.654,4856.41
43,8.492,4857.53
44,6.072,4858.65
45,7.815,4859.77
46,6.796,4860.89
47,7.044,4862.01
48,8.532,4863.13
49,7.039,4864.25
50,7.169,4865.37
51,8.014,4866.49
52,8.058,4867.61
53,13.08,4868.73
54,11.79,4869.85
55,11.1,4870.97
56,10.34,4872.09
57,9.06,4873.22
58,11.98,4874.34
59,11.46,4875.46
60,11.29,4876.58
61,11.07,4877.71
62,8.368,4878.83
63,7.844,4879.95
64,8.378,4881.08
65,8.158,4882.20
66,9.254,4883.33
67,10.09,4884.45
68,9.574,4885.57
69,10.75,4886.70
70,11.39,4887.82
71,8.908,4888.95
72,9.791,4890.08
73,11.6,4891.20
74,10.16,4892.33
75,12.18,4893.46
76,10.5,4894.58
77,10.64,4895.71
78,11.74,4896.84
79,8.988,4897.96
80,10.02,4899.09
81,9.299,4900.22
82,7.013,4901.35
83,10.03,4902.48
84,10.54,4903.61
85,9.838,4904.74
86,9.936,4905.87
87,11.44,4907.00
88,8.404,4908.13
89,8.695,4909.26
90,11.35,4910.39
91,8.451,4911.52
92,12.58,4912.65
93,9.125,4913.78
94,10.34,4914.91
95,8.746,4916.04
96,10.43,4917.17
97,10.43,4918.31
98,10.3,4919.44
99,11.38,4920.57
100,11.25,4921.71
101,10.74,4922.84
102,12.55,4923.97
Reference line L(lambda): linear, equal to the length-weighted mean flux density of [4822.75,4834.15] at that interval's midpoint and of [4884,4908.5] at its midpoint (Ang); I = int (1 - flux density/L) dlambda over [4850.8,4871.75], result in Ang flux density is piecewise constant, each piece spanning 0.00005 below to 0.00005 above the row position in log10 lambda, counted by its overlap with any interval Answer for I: 3.6 Ang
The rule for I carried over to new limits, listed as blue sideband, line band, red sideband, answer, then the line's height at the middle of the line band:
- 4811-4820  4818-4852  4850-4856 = -3.1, 8.41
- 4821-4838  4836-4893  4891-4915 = 4.3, 9.77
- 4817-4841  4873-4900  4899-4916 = -1.5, 9.62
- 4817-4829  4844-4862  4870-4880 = 3.6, 10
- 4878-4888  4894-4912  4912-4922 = 0.3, 9.98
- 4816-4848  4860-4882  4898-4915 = 0.4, 9.51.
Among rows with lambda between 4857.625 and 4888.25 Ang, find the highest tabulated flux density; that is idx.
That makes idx 13.08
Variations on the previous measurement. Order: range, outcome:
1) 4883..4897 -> 12.18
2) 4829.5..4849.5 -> 10.56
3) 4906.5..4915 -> 12.58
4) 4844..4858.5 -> 10.33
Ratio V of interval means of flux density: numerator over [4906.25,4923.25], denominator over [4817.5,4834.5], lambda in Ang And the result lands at 1.08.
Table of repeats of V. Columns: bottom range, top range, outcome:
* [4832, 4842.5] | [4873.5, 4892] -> 1.12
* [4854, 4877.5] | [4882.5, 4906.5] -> 1.11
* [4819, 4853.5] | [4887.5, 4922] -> 1.12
